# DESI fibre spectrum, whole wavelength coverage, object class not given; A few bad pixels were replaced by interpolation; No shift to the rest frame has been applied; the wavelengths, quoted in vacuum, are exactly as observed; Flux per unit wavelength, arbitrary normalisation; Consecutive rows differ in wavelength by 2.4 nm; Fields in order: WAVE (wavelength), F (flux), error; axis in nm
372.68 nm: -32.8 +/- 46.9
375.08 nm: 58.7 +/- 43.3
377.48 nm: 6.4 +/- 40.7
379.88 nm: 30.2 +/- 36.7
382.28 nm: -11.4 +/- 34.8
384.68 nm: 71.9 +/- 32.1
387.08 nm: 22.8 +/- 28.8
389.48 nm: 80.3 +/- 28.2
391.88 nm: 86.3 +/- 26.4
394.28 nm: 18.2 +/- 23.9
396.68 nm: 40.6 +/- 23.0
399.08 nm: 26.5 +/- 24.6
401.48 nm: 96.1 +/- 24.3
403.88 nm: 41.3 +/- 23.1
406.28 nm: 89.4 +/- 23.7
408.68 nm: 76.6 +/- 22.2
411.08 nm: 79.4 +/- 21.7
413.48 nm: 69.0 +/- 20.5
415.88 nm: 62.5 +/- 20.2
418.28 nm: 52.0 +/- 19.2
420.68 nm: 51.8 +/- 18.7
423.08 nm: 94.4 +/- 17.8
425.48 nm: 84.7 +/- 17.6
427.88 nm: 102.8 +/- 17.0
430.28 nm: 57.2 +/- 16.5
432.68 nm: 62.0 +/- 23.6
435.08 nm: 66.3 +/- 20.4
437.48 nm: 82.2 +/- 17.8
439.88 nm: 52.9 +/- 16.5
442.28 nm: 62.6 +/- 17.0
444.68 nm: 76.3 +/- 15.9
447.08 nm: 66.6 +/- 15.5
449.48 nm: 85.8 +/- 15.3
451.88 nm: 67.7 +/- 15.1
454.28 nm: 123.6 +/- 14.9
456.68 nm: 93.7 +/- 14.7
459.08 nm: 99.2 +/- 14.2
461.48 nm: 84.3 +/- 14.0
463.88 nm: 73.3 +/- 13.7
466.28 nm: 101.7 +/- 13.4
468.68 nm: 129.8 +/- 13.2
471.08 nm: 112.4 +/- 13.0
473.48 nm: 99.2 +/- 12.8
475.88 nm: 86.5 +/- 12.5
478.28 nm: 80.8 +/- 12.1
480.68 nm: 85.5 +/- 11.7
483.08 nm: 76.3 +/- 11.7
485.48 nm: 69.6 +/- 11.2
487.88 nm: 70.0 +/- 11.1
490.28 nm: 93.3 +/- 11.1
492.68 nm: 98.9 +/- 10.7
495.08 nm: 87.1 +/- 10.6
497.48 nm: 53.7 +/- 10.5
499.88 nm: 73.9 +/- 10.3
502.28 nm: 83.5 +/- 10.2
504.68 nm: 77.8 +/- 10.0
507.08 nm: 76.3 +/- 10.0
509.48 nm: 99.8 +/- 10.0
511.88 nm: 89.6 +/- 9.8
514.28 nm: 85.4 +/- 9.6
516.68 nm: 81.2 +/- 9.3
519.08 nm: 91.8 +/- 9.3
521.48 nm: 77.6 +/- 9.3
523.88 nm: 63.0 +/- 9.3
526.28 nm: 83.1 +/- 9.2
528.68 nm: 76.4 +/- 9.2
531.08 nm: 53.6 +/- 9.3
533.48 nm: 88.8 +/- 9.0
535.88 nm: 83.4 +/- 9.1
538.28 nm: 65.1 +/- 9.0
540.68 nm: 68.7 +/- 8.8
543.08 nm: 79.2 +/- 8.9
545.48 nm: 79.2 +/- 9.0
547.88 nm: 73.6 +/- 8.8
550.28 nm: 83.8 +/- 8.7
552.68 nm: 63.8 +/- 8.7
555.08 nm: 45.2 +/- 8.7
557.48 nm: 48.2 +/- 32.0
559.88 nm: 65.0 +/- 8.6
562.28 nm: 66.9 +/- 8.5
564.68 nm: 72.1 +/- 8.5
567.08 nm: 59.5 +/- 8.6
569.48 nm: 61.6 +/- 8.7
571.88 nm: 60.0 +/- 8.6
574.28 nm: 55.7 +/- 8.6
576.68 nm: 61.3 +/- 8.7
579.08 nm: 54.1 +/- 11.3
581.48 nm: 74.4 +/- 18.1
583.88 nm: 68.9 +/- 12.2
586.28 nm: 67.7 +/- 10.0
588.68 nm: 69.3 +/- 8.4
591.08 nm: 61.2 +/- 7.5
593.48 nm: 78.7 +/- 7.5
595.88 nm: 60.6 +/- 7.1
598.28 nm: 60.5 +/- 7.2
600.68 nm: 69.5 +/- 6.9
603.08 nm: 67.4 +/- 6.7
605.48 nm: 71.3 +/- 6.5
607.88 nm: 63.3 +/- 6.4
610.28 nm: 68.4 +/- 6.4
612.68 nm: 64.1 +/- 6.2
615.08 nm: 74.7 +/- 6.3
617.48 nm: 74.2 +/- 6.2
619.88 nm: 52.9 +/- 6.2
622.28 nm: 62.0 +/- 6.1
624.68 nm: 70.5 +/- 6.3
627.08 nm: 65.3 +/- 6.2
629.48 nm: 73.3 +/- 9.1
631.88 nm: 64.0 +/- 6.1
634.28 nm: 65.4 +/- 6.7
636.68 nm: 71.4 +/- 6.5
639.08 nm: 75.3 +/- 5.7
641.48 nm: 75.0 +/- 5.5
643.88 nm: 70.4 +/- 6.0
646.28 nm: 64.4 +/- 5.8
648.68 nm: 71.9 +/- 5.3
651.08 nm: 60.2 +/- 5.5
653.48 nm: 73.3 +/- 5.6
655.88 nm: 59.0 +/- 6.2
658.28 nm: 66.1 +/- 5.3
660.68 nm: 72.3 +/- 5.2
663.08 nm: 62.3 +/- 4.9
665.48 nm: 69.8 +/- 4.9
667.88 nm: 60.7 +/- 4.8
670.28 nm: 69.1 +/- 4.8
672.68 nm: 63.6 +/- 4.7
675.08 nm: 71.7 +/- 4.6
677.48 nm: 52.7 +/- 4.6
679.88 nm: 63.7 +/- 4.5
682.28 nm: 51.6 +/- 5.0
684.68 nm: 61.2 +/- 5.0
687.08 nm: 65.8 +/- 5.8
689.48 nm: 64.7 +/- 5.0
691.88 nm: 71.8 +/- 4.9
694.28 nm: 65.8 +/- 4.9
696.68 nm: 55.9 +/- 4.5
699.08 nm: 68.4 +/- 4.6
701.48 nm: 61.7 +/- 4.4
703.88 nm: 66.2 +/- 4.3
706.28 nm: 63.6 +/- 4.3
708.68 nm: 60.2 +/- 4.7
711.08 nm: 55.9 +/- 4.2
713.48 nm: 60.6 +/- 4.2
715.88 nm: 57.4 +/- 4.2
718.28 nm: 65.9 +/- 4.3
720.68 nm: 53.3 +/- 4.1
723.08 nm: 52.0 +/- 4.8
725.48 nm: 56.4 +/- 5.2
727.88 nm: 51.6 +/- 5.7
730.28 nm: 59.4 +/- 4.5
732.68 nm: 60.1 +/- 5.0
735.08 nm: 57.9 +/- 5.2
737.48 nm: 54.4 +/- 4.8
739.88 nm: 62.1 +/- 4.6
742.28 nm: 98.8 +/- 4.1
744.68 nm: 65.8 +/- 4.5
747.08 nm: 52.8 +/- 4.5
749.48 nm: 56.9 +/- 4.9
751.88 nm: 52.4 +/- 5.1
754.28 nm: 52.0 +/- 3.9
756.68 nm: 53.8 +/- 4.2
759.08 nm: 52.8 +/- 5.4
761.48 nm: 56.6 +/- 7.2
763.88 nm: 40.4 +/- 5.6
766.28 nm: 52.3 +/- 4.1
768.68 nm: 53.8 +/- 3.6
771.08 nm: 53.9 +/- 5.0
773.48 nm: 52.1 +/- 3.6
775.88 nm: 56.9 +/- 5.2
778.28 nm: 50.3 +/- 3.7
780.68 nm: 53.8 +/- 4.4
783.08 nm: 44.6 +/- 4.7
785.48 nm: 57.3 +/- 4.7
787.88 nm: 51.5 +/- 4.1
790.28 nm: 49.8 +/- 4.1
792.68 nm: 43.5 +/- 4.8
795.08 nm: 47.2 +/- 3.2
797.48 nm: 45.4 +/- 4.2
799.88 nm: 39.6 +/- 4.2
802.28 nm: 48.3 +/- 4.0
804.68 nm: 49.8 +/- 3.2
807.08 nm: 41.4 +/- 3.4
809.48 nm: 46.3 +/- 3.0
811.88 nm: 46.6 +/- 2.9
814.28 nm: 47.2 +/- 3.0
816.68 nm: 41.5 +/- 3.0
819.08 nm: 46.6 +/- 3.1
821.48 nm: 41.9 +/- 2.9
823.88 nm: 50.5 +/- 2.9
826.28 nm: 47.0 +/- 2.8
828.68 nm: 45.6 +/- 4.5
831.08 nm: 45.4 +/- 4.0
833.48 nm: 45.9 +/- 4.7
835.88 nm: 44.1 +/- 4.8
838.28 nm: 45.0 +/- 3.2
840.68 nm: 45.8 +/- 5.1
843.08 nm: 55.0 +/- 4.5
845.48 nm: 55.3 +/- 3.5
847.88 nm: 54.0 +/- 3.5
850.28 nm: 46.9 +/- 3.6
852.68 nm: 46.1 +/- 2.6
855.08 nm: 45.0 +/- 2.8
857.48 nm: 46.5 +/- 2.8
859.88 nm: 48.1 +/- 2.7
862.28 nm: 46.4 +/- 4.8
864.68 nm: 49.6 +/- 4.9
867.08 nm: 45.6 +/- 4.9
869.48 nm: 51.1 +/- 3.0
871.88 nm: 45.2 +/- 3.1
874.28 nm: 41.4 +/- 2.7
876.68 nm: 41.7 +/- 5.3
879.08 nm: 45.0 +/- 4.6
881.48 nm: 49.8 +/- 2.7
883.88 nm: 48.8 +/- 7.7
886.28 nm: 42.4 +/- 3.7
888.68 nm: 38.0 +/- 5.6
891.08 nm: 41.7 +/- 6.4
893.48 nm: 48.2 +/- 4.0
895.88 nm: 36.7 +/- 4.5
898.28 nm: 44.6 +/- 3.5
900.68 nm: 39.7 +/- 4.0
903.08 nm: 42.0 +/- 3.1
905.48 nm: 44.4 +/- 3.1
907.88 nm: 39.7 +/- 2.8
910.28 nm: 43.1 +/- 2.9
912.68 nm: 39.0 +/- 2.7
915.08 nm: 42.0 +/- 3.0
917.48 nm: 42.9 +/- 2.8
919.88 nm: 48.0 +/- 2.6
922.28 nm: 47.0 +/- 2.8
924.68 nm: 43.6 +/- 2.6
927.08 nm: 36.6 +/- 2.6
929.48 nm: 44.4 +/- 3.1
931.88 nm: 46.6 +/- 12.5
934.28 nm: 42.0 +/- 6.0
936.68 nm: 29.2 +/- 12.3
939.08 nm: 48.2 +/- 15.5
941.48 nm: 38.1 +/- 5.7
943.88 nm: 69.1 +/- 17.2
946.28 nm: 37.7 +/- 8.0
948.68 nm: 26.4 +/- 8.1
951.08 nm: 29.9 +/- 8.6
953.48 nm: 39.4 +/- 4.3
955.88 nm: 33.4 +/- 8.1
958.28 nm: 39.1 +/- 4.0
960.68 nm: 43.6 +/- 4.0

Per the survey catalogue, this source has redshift 0.132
